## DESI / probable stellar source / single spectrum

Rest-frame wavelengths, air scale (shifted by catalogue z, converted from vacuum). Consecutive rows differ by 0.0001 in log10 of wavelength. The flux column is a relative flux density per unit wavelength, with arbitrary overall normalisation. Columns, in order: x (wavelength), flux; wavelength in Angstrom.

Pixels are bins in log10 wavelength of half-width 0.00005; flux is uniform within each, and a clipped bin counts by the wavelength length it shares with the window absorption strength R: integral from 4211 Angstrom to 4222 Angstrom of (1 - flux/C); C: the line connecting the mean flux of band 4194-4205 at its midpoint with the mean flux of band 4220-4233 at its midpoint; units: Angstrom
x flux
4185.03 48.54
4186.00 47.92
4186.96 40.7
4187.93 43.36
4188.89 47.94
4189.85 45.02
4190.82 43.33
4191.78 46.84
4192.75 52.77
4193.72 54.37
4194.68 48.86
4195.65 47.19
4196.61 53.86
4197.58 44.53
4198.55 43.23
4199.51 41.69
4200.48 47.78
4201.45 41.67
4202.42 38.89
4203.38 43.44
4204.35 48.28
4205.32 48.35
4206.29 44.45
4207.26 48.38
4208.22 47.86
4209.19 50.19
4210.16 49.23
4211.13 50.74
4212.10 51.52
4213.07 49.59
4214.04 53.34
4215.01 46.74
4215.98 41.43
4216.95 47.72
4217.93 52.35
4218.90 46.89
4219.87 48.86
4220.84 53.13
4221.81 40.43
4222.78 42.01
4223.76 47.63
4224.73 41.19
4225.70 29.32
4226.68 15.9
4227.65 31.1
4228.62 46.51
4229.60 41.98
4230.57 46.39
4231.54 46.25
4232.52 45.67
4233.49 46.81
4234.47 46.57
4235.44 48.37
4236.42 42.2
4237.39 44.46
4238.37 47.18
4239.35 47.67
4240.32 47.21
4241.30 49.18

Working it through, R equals -1.6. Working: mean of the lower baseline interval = 45.6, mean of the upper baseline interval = 40.8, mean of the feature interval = 48.7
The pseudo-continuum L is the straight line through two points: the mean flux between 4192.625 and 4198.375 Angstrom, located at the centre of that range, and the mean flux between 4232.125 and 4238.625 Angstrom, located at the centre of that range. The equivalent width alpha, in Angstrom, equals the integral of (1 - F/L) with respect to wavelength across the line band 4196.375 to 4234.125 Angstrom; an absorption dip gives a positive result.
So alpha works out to 2.26 Angstrom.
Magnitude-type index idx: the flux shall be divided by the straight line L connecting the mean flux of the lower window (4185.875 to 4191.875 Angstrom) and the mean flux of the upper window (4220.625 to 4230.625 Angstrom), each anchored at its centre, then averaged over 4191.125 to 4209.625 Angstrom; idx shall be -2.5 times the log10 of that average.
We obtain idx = -0.10 mag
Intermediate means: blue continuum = 44.8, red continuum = 38.9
